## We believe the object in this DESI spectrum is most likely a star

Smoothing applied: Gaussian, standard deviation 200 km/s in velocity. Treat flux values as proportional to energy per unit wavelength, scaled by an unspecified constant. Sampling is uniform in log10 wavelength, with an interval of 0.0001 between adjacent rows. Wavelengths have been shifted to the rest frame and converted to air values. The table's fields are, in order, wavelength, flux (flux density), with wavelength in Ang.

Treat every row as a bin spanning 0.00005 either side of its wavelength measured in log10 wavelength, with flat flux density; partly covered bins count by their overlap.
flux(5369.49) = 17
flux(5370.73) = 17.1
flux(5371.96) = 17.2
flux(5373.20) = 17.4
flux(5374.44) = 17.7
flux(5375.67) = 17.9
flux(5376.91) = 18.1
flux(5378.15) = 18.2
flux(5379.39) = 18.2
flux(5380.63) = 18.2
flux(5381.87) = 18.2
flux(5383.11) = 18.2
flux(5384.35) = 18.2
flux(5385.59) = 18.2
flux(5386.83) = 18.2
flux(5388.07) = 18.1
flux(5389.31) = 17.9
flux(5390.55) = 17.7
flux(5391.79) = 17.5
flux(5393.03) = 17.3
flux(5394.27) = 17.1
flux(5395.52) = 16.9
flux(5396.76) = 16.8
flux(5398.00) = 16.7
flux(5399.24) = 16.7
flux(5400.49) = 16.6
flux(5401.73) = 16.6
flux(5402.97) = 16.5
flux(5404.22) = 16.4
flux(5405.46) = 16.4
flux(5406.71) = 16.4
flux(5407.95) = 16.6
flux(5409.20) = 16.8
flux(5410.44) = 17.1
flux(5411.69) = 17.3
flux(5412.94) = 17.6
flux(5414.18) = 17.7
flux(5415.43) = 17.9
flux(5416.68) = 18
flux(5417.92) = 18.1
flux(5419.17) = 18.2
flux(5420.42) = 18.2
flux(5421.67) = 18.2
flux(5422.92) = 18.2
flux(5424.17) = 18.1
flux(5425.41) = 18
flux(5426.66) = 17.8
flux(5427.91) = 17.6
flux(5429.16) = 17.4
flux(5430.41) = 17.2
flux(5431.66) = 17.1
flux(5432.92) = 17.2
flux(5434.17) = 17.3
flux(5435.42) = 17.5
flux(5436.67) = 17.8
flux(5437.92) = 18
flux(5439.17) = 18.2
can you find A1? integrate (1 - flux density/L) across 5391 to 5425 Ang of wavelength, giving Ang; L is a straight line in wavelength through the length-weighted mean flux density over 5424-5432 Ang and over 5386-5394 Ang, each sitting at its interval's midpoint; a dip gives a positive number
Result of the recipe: 0.8 Ang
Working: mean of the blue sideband 17.8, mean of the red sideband 17.6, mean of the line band 17.3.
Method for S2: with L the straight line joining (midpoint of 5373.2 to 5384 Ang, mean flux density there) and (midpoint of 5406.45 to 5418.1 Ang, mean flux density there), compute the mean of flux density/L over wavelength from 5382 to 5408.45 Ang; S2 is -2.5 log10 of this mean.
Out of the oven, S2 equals 0.03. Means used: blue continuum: 18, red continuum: 17.4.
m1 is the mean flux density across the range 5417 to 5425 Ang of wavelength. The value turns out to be 18.2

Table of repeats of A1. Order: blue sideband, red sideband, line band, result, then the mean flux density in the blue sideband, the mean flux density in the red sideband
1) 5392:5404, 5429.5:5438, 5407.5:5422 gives -0.47 Ang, 16.8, 17.4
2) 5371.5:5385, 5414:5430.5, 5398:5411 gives 0.96 Ang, 18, 17.9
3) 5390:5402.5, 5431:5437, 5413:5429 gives -0.69 Ang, 17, 17.3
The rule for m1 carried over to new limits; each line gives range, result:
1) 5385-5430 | 17.4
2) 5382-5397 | 17.7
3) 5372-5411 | 17.4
